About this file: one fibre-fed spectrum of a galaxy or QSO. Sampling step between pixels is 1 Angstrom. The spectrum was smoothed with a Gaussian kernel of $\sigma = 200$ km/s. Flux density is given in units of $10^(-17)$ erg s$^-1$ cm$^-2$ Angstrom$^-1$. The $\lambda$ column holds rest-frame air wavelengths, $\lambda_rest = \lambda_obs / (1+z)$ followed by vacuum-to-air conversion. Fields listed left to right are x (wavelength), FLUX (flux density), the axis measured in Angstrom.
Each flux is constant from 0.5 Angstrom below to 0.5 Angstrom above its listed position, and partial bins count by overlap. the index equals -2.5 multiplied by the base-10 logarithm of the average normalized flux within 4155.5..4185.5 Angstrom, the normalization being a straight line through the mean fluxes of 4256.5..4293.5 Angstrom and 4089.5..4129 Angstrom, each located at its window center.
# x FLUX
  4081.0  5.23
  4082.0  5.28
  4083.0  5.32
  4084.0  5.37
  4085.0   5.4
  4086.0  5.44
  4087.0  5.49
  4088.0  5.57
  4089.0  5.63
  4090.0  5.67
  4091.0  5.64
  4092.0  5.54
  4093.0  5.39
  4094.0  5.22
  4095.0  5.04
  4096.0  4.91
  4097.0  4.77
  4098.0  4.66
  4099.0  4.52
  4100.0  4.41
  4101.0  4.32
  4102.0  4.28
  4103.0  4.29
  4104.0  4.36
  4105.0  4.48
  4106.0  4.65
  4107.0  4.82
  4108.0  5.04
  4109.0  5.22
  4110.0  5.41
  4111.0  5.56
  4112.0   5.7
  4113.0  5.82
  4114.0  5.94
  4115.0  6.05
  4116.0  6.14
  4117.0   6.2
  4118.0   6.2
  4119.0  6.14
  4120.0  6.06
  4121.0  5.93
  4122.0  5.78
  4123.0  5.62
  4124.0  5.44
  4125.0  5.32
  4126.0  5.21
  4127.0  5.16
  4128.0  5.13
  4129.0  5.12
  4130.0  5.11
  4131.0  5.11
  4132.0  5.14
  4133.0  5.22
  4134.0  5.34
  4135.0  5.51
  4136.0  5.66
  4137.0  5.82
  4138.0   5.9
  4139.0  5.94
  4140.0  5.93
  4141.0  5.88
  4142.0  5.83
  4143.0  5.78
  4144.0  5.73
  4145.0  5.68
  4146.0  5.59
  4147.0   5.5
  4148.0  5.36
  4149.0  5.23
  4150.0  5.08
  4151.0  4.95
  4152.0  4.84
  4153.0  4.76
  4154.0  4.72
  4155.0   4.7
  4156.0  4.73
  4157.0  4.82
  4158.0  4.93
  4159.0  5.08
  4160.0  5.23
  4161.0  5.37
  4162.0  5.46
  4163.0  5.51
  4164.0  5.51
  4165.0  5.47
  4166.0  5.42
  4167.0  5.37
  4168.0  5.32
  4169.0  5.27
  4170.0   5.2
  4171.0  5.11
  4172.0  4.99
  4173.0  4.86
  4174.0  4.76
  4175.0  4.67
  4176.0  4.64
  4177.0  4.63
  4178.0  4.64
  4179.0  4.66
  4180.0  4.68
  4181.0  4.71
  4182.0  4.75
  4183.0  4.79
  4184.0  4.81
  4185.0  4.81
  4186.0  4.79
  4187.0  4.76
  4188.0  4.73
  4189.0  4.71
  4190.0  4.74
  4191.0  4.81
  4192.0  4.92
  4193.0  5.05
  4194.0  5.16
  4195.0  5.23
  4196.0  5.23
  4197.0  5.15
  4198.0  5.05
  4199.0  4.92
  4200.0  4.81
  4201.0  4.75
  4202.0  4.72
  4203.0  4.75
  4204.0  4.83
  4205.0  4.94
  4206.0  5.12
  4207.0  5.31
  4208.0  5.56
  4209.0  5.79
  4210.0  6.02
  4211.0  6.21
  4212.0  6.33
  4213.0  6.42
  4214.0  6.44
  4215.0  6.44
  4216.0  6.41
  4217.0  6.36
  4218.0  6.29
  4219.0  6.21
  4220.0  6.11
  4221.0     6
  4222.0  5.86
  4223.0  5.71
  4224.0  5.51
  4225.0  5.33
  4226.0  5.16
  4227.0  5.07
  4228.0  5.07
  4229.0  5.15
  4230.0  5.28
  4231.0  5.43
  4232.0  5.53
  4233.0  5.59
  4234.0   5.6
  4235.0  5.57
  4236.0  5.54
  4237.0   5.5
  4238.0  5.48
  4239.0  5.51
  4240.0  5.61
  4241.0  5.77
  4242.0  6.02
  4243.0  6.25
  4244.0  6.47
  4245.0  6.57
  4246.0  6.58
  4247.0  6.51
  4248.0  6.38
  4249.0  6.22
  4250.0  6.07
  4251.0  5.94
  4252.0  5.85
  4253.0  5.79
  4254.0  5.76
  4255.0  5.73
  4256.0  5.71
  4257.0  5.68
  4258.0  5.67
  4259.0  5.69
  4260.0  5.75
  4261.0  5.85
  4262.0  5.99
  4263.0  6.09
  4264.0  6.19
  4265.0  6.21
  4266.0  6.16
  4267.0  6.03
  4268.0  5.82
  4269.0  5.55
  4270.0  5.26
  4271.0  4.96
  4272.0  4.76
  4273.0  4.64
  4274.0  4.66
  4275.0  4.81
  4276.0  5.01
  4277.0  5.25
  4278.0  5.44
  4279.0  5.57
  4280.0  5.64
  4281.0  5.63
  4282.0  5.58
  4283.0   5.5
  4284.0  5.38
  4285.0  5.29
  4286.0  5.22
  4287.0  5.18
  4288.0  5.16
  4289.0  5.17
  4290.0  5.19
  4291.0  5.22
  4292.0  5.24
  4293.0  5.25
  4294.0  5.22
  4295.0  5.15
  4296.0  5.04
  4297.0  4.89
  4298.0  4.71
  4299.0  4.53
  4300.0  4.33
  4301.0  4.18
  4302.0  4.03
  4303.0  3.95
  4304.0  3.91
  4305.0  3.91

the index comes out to 0.07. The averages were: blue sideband 5.28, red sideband 5.45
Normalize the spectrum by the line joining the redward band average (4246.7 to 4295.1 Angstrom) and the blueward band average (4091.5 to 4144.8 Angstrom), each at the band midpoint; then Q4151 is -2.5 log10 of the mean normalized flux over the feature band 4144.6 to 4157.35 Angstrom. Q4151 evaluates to 0.07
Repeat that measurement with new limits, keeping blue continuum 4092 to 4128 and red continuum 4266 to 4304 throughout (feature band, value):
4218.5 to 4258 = -0.13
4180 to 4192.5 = 0.09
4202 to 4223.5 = -0.13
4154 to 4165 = 0.02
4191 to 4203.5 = 0.04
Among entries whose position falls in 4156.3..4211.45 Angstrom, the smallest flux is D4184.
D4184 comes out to 4.63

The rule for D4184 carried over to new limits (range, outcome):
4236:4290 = 4.64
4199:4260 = 4.72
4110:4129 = 5.12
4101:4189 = 4.28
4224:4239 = 5.07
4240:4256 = 5.61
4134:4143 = 5.34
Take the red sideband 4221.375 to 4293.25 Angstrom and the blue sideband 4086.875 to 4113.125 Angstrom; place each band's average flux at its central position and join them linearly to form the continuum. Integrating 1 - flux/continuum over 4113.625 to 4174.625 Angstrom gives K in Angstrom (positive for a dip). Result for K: -2.60 Angstrom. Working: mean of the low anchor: 5.03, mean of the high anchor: 5.6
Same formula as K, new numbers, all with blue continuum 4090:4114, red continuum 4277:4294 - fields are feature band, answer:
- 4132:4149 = -1.9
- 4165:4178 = 0.3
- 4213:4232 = -2.0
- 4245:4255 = -1.6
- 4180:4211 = 1.0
